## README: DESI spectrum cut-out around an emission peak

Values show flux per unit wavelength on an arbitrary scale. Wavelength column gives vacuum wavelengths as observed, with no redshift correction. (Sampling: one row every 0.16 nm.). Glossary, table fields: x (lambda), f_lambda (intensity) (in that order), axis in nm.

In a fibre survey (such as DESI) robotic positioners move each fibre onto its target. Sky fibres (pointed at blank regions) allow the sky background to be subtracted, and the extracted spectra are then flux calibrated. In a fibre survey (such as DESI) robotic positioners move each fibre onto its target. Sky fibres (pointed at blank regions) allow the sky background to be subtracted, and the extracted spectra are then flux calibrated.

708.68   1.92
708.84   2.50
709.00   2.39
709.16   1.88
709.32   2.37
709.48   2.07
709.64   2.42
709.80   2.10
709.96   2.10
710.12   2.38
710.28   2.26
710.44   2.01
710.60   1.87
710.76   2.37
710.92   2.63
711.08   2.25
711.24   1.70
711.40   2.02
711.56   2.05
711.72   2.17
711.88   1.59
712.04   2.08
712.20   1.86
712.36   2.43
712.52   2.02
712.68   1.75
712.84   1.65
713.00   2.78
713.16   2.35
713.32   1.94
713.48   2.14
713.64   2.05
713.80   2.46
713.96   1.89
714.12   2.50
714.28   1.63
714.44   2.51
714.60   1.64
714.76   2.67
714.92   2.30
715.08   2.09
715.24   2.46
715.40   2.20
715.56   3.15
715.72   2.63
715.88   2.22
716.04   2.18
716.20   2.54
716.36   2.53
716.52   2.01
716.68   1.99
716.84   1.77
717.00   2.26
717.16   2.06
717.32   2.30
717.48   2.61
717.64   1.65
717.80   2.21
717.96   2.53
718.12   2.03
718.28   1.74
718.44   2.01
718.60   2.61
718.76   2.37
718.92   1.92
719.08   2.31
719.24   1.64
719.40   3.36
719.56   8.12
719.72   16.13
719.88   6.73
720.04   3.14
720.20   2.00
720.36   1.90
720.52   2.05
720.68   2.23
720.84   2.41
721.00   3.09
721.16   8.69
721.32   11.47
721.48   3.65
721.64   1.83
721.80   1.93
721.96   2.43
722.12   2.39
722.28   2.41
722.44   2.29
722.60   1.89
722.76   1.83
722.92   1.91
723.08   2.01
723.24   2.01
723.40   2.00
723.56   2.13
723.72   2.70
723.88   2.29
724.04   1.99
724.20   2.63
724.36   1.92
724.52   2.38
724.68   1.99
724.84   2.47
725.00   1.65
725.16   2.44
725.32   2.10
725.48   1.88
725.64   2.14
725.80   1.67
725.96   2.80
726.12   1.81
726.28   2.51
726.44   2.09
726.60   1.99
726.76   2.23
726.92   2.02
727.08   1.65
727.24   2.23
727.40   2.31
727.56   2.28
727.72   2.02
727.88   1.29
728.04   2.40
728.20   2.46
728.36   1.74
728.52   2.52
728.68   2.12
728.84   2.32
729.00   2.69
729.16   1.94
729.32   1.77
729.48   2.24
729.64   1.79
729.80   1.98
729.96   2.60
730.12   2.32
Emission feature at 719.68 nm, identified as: [S II]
